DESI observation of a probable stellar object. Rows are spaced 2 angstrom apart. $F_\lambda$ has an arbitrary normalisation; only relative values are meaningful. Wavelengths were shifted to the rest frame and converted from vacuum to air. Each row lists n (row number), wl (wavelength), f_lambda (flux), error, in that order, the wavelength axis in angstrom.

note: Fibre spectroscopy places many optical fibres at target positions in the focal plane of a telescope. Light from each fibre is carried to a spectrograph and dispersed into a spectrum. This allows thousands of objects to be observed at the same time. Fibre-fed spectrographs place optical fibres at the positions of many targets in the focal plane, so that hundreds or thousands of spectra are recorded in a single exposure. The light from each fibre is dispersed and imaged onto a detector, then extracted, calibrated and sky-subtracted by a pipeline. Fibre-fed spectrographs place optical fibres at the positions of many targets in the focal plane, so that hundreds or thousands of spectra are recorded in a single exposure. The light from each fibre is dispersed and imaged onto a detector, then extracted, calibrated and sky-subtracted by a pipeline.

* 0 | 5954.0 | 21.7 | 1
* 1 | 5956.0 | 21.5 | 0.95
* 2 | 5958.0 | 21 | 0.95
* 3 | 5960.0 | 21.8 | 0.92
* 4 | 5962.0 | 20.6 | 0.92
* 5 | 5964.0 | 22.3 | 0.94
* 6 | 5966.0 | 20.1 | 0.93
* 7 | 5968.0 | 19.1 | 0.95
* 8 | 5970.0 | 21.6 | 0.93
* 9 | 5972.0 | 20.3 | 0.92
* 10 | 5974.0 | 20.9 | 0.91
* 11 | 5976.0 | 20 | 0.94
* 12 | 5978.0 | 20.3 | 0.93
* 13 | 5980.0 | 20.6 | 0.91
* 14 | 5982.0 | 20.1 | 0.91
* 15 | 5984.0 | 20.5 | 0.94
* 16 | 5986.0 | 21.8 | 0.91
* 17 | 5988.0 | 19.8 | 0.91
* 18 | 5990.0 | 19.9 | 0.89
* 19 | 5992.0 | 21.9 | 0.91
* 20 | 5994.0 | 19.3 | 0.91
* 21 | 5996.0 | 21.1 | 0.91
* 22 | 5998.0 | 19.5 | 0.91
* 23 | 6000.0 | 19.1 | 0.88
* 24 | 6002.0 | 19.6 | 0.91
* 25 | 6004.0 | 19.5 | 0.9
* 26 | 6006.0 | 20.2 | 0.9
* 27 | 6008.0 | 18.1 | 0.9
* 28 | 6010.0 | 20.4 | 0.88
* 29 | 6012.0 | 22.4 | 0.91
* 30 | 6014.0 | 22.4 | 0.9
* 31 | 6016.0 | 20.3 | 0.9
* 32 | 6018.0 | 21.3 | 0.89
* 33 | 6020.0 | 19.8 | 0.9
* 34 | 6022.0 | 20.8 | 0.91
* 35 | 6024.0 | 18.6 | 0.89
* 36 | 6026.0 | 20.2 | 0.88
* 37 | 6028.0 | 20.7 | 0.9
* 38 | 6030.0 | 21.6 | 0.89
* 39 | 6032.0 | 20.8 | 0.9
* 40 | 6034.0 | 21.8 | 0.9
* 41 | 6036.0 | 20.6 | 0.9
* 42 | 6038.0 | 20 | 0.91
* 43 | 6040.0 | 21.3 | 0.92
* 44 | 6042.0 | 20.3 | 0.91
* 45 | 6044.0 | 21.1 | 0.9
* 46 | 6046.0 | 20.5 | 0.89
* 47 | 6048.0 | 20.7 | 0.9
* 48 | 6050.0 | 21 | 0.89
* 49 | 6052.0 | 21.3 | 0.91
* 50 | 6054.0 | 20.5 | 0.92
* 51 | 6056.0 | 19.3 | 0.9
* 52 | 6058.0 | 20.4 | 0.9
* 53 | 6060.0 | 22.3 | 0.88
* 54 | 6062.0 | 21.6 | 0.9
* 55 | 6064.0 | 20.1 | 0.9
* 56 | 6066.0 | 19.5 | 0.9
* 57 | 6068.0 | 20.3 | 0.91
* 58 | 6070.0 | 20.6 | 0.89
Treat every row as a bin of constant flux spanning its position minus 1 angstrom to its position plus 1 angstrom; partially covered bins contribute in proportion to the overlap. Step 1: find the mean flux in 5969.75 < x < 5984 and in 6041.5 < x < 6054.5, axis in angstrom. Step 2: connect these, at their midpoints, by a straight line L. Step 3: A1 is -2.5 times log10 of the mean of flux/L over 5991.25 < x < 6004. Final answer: 0.03 mag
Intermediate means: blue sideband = 20.5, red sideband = 20.8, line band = 20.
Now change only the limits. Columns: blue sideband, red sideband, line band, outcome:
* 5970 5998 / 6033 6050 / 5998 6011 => 0.061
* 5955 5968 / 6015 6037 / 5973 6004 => 0.031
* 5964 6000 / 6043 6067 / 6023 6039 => 0.003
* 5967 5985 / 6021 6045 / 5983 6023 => 0.006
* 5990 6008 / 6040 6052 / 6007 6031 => -0.013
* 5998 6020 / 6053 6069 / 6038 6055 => -0.019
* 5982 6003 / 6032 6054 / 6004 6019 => -0.009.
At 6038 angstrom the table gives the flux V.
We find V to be 20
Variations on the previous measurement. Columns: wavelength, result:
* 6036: 20.6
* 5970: 21.6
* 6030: 21.6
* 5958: 21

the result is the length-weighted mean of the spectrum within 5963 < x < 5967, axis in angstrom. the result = 21.2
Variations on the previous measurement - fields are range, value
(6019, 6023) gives 20.3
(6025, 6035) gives 21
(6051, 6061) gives 20.8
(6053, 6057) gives 19.9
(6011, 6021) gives 21.2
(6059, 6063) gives 22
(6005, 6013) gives 20.3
